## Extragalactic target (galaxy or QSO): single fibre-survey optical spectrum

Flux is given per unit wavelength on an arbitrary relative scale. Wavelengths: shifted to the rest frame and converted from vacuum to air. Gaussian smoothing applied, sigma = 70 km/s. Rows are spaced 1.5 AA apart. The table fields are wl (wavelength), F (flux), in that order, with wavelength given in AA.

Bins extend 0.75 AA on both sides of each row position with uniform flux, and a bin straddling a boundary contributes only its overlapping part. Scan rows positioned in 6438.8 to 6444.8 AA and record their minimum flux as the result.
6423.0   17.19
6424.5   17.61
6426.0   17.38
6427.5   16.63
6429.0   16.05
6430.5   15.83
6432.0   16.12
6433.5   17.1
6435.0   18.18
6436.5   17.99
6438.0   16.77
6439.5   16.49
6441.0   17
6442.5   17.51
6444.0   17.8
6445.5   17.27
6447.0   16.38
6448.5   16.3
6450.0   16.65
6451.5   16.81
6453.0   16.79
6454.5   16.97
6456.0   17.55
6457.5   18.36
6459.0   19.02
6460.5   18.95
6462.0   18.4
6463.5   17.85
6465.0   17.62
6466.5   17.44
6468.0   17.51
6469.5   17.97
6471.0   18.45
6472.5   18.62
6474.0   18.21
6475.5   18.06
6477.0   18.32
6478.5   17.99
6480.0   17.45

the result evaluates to 16.49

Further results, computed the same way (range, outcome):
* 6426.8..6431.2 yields 15.83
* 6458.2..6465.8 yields 17.62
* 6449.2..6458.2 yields 16.65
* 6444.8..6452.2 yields 16.3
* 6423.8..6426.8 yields 17.38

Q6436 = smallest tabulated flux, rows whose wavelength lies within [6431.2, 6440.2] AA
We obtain 16.12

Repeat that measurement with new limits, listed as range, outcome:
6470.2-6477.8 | 18.06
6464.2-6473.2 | 17.44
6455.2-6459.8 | 17.55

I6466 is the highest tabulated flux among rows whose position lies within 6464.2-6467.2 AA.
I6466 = 17.62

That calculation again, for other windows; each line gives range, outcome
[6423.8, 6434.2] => 17.61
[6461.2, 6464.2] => 18.4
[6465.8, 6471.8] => 18.45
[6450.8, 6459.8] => 19.02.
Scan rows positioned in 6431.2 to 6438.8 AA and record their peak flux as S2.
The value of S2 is 18.18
